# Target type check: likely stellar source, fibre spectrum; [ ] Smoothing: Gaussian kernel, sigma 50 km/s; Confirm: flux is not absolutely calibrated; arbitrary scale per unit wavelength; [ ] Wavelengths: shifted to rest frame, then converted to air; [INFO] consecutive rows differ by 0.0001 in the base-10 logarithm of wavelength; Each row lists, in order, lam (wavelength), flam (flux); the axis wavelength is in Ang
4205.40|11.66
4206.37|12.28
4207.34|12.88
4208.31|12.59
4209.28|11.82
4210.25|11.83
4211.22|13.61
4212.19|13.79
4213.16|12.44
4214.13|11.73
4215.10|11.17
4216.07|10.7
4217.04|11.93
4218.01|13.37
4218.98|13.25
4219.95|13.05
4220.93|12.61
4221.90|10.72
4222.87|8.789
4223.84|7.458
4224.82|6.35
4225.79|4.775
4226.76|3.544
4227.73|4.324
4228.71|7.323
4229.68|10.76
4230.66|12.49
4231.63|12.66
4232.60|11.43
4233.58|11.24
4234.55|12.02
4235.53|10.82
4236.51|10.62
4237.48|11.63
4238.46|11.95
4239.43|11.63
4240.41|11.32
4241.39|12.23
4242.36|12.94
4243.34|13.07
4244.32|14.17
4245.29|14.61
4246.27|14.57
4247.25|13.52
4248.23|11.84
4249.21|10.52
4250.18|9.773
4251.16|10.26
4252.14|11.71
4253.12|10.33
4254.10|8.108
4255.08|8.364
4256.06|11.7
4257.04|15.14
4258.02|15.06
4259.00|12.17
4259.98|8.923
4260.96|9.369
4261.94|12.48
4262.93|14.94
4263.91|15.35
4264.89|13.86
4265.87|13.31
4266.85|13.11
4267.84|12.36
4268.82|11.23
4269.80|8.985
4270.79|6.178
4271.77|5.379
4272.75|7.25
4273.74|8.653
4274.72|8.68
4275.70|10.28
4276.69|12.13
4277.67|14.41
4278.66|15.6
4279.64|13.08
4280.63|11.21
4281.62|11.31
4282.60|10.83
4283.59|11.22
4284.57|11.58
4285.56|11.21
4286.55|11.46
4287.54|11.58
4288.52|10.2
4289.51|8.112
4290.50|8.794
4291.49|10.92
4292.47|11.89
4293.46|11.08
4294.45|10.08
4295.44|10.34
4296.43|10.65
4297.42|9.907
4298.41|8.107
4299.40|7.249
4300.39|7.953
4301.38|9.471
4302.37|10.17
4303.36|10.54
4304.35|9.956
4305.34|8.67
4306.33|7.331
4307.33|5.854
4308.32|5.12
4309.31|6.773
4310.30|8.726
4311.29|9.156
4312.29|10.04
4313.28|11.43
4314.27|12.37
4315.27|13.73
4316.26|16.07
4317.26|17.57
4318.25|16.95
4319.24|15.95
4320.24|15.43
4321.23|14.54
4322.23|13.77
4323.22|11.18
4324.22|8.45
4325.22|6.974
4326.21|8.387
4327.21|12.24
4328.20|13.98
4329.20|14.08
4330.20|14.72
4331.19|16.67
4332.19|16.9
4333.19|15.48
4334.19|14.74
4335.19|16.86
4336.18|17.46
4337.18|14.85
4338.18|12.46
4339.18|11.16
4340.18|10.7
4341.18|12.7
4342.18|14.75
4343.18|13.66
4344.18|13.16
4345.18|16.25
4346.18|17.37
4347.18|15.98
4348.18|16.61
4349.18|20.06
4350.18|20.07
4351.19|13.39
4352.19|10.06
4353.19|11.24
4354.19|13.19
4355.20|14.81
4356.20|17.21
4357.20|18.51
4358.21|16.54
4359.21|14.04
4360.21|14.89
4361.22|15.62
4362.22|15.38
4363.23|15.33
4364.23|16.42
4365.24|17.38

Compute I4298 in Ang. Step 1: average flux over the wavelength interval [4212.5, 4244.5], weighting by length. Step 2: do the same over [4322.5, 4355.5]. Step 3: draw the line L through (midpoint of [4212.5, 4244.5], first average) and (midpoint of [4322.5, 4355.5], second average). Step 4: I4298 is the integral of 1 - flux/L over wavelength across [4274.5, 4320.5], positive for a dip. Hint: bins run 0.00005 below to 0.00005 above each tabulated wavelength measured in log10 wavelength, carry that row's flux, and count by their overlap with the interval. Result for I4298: 6.8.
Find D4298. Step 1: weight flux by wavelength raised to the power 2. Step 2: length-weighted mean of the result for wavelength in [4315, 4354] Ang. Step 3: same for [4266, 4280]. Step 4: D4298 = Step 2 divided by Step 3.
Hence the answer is 1.39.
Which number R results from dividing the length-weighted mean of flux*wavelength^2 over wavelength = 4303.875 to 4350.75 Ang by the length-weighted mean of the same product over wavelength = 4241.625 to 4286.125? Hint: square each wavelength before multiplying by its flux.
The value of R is 1.17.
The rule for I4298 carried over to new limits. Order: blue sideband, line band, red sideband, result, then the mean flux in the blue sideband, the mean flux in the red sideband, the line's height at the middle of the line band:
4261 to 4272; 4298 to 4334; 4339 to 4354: 5.3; 11.6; 14.5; 13.4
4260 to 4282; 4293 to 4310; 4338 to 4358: 5.2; 11.3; 14.7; 12.6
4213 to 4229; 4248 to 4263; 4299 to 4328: -1.7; 9.59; 10.8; 10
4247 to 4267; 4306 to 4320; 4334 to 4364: 2.5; 11.9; 15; 13.8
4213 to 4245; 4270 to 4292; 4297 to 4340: 1.8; 10.8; 11.8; 11.4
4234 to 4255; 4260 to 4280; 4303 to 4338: 1.1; 11.7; 12.4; 11.9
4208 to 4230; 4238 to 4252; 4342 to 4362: -1.2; 10.3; 15.4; 11.3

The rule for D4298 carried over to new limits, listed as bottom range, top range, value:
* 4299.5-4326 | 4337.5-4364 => 1.39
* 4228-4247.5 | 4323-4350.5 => 1.25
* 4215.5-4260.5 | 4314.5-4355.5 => 1.35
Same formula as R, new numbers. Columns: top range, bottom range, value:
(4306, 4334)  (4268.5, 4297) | 1.18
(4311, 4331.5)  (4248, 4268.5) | 1.13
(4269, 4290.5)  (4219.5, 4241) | 1.08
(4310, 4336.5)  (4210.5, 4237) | 1.35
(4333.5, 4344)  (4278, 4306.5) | 1.37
